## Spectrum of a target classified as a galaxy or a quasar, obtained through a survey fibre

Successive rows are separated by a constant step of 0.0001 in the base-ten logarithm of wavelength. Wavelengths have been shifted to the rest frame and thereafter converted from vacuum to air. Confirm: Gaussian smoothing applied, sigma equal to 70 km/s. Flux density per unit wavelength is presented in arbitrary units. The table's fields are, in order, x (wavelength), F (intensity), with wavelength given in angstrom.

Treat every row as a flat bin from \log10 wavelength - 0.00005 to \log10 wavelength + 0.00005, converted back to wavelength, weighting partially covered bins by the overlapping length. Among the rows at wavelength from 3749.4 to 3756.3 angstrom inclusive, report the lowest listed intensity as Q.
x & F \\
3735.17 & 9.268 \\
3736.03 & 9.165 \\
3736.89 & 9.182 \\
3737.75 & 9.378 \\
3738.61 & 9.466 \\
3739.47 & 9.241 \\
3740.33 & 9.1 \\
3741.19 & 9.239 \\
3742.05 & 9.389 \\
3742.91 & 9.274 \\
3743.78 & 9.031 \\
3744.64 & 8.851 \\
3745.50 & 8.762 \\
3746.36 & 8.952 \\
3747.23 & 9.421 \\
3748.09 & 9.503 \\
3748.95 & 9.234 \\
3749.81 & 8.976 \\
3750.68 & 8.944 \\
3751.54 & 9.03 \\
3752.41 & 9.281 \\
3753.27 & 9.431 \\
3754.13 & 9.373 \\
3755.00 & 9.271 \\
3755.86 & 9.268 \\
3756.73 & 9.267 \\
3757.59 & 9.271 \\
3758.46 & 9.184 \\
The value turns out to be 8.944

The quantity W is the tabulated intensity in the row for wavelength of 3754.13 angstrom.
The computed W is 9.373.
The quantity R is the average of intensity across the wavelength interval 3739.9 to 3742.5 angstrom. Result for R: 9.26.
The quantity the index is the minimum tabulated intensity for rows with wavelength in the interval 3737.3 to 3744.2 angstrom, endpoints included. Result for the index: 9.031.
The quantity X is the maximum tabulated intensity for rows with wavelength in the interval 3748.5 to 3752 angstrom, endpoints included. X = 9.234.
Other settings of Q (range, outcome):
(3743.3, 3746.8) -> 8.762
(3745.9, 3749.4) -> 8.952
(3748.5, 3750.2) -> 8.976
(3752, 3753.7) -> 9.281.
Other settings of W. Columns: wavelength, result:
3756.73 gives 9.267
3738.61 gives 9.466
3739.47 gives 9.241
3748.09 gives 9.503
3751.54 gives 9.03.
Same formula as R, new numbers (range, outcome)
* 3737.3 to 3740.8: 9.31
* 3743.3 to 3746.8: 8.88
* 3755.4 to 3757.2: 9.29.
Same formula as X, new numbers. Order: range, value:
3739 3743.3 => 9.389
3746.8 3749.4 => 9.503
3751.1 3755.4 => 9.431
